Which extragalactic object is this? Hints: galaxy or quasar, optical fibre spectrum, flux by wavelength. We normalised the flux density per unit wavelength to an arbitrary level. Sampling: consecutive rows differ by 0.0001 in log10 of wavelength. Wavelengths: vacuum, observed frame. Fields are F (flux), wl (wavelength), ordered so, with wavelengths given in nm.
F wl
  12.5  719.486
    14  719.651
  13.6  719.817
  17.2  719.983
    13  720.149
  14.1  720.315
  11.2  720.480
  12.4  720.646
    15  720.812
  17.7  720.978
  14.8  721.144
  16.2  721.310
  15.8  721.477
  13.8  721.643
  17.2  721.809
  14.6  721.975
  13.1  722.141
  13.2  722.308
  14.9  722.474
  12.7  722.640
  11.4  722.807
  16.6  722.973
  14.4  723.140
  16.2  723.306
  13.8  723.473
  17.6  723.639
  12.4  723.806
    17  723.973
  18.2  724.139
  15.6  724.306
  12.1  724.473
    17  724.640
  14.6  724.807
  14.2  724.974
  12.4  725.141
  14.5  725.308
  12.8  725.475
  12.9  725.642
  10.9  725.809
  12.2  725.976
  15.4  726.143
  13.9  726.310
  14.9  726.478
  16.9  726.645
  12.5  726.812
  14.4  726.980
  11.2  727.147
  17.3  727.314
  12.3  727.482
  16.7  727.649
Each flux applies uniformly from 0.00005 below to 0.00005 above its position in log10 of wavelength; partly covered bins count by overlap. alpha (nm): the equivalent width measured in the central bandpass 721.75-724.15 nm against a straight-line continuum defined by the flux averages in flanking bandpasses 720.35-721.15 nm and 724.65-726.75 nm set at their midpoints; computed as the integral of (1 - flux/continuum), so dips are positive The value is -0.122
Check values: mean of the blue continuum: 14.2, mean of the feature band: 14.8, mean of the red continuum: 13.9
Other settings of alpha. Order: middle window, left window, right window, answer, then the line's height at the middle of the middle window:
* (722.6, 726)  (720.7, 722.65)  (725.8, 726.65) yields 0.03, 14.4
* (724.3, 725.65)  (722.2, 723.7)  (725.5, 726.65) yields -0.01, 13.9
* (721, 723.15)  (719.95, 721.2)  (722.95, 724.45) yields 0.04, 14.9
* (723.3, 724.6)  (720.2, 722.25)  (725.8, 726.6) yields -0.11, 14.2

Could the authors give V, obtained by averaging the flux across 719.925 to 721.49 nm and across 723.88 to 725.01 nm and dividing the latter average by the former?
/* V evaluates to 1.1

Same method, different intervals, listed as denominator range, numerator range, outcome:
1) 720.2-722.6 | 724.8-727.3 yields 0.94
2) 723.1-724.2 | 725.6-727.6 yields 0.88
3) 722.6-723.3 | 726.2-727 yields 1.03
